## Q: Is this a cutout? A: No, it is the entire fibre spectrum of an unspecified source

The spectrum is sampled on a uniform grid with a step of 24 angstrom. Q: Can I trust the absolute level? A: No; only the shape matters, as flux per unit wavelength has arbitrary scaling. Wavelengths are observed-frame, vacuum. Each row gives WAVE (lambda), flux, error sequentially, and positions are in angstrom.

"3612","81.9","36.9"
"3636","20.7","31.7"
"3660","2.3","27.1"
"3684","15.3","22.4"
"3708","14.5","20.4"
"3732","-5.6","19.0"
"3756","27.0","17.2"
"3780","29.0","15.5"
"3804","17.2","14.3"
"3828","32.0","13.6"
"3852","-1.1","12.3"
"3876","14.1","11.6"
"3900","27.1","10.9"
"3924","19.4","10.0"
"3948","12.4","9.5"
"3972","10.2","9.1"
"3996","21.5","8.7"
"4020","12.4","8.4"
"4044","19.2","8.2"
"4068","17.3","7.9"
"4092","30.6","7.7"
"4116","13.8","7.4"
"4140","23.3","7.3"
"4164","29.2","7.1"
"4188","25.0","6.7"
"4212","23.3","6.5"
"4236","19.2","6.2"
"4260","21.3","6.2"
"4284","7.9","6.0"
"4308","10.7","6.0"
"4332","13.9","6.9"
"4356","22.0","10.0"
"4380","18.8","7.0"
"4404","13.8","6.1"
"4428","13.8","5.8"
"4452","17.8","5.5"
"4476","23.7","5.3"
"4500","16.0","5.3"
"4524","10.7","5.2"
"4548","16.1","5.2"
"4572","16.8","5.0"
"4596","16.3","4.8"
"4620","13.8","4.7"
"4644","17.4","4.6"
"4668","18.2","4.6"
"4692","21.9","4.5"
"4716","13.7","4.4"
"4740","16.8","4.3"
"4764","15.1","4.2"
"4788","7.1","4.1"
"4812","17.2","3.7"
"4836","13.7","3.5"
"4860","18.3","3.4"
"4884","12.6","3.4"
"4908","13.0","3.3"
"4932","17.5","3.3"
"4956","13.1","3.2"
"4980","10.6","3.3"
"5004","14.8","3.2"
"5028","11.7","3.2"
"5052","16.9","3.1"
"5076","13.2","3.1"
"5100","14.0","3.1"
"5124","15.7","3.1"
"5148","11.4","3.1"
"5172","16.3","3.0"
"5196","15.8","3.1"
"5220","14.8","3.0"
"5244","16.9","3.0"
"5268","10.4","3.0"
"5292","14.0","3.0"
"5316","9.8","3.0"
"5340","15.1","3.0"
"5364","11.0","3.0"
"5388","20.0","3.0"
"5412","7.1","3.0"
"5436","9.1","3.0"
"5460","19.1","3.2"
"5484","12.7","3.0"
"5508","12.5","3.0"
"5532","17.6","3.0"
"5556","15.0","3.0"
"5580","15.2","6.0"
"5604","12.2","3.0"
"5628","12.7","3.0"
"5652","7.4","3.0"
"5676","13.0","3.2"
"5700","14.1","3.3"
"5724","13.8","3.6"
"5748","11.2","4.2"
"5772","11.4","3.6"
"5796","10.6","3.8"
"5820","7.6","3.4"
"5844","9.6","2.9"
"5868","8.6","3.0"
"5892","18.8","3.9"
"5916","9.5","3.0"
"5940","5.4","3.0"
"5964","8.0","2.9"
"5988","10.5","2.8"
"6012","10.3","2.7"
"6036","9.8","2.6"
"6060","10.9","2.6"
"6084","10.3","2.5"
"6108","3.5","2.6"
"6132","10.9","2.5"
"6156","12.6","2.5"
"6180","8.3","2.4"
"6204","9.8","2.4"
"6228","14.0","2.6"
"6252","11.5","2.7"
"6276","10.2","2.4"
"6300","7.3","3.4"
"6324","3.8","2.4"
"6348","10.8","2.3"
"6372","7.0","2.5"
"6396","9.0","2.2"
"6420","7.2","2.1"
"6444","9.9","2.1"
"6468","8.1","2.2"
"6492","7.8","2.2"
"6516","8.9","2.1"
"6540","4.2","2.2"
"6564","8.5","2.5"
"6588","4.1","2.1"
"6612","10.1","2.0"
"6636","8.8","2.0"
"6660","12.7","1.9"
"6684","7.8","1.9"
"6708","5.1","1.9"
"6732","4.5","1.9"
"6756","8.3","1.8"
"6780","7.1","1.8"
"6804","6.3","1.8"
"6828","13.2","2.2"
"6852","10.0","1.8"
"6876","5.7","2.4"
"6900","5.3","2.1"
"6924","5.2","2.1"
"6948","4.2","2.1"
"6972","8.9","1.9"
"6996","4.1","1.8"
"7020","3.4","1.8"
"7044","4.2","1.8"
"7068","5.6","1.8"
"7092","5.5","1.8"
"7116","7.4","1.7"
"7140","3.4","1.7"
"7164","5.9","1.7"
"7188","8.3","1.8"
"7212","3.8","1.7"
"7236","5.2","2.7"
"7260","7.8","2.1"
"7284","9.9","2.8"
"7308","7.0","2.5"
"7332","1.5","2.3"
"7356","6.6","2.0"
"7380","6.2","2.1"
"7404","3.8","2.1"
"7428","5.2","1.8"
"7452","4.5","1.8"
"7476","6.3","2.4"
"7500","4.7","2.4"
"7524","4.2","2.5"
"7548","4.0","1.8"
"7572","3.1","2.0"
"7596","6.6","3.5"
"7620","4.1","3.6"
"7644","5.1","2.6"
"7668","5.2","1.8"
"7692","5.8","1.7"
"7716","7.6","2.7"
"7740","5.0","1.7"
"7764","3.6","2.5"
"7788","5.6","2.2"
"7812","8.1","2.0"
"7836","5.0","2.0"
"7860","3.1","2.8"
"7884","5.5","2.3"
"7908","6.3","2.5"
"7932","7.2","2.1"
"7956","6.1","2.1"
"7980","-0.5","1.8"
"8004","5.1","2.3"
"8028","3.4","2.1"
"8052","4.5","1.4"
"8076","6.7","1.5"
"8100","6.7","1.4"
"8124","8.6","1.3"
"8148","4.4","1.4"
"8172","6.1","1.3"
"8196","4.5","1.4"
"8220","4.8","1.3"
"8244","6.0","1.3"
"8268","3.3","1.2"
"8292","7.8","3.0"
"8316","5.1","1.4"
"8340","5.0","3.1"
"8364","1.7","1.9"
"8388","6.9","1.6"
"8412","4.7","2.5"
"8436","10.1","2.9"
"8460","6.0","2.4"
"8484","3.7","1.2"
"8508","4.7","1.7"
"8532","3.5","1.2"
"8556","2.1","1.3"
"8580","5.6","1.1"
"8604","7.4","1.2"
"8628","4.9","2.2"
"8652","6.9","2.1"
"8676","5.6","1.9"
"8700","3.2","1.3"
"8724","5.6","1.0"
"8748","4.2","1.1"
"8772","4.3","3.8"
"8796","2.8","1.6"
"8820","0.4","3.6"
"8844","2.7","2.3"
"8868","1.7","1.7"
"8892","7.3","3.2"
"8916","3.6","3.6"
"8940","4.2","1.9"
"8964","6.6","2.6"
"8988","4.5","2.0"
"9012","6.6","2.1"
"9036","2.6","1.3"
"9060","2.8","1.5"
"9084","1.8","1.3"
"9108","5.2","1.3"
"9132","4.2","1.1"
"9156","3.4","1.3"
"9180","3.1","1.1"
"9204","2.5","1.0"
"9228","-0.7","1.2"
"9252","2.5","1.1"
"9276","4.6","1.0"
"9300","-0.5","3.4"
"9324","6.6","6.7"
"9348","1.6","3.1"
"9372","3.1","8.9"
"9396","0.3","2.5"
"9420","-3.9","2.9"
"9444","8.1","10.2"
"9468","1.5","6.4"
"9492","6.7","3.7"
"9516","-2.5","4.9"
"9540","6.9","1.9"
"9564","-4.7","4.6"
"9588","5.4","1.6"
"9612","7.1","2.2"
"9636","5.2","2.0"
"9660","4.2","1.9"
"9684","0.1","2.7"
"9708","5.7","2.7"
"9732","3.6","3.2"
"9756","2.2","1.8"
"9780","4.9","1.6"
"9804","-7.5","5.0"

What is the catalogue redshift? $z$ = 0.669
